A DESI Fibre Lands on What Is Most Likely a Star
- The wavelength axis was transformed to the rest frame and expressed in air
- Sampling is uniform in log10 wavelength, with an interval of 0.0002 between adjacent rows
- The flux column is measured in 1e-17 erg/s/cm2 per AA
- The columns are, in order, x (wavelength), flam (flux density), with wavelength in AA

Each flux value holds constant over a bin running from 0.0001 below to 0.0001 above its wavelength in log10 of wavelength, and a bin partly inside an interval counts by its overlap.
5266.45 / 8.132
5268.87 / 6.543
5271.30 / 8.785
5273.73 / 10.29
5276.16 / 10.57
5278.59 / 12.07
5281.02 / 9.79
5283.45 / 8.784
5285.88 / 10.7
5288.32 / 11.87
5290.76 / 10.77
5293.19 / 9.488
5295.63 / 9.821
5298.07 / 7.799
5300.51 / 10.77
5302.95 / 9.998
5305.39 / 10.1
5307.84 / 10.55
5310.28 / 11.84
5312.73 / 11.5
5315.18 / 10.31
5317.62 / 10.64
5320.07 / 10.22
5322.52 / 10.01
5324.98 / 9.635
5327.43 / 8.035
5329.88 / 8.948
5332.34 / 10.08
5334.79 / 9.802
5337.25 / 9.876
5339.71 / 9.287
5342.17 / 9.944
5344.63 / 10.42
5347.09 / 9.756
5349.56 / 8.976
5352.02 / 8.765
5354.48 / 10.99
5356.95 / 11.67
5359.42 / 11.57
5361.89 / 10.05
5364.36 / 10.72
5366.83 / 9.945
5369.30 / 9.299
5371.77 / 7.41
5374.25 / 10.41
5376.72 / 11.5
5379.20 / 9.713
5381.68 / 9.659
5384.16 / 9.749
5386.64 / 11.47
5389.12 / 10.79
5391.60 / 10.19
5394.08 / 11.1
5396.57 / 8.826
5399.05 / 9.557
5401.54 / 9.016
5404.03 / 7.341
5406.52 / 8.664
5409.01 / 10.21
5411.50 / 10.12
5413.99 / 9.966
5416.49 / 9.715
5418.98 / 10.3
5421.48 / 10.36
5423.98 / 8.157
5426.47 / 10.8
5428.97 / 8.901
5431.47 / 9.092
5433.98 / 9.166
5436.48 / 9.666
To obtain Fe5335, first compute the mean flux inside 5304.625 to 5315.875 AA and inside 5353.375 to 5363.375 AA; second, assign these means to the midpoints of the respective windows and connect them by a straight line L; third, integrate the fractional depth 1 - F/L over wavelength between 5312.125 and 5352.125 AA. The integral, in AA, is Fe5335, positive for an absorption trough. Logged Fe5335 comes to 4.4 AA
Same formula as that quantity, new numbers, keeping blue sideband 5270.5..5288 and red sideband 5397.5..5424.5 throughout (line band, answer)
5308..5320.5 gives -1.1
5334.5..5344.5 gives 0.1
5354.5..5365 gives -1.4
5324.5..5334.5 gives 0.7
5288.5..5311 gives -0.1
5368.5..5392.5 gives -1.0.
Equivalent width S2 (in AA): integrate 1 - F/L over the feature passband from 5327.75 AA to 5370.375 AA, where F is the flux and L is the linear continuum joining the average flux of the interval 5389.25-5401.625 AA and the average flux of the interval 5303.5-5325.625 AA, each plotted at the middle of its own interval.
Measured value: 1.2 AA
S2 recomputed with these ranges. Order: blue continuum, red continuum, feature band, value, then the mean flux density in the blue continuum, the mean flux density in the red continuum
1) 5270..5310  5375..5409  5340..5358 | -0.1 AA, 10.2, 9.84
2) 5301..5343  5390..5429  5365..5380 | 0.1 AA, 10.1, 9.61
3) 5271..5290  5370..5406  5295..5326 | 0.0 AA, 10.4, 9.74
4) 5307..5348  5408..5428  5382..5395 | -0.8 AA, 10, 9.94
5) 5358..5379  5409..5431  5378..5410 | 0.8 AA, 10.1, 9.79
